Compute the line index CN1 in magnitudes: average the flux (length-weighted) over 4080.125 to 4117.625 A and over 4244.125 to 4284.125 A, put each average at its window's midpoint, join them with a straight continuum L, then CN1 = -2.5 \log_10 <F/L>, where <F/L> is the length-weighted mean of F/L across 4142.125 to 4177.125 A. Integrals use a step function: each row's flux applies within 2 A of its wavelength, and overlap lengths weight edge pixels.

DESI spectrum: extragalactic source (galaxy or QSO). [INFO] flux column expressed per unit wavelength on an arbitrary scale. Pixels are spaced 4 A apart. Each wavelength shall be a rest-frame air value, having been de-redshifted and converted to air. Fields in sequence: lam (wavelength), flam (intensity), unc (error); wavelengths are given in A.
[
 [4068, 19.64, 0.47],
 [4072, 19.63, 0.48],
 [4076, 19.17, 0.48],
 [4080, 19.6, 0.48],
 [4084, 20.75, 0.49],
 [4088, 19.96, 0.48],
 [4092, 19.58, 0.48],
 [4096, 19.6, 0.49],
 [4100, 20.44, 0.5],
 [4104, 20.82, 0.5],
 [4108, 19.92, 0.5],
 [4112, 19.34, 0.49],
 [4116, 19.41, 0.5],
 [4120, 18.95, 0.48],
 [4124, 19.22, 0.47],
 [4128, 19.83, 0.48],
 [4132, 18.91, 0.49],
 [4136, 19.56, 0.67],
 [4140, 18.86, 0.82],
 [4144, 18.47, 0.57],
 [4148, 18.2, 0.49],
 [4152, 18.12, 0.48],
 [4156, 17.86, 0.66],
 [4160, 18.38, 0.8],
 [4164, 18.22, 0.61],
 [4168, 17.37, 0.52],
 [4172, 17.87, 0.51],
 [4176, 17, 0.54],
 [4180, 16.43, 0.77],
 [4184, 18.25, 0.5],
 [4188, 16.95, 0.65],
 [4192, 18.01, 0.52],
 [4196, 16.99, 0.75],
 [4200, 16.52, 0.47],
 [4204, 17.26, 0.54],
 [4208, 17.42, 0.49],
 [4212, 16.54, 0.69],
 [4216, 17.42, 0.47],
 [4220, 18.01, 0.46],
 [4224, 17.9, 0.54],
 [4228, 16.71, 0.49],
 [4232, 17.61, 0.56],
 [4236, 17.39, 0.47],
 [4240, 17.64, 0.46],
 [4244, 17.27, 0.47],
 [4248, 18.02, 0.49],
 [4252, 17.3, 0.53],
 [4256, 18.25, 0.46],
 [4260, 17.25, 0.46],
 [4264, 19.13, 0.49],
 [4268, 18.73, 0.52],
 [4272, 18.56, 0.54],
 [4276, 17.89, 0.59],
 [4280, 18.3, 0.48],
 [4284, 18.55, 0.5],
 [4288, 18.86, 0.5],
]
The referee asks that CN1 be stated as 0.08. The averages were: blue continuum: 20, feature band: 18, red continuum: 18.1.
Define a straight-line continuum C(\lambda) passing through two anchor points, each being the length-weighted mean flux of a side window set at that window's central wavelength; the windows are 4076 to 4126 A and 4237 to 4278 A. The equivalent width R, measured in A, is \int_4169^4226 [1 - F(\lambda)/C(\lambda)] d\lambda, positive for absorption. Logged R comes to 4.1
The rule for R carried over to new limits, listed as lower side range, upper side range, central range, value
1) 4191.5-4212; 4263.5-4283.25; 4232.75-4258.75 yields 0.46 A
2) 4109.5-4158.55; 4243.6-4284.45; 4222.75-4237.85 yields 0.78 A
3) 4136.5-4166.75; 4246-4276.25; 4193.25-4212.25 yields 1.28 A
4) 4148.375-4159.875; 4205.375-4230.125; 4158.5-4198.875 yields 0.64 A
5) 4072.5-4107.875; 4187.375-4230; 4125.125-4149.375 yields -0.13 A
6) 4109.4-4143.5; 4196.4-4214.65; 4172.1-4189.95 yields 0.44 A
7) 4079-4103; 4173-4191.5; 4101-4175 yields -0.92 A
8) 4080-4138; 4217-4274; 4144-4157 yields 0.69 A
